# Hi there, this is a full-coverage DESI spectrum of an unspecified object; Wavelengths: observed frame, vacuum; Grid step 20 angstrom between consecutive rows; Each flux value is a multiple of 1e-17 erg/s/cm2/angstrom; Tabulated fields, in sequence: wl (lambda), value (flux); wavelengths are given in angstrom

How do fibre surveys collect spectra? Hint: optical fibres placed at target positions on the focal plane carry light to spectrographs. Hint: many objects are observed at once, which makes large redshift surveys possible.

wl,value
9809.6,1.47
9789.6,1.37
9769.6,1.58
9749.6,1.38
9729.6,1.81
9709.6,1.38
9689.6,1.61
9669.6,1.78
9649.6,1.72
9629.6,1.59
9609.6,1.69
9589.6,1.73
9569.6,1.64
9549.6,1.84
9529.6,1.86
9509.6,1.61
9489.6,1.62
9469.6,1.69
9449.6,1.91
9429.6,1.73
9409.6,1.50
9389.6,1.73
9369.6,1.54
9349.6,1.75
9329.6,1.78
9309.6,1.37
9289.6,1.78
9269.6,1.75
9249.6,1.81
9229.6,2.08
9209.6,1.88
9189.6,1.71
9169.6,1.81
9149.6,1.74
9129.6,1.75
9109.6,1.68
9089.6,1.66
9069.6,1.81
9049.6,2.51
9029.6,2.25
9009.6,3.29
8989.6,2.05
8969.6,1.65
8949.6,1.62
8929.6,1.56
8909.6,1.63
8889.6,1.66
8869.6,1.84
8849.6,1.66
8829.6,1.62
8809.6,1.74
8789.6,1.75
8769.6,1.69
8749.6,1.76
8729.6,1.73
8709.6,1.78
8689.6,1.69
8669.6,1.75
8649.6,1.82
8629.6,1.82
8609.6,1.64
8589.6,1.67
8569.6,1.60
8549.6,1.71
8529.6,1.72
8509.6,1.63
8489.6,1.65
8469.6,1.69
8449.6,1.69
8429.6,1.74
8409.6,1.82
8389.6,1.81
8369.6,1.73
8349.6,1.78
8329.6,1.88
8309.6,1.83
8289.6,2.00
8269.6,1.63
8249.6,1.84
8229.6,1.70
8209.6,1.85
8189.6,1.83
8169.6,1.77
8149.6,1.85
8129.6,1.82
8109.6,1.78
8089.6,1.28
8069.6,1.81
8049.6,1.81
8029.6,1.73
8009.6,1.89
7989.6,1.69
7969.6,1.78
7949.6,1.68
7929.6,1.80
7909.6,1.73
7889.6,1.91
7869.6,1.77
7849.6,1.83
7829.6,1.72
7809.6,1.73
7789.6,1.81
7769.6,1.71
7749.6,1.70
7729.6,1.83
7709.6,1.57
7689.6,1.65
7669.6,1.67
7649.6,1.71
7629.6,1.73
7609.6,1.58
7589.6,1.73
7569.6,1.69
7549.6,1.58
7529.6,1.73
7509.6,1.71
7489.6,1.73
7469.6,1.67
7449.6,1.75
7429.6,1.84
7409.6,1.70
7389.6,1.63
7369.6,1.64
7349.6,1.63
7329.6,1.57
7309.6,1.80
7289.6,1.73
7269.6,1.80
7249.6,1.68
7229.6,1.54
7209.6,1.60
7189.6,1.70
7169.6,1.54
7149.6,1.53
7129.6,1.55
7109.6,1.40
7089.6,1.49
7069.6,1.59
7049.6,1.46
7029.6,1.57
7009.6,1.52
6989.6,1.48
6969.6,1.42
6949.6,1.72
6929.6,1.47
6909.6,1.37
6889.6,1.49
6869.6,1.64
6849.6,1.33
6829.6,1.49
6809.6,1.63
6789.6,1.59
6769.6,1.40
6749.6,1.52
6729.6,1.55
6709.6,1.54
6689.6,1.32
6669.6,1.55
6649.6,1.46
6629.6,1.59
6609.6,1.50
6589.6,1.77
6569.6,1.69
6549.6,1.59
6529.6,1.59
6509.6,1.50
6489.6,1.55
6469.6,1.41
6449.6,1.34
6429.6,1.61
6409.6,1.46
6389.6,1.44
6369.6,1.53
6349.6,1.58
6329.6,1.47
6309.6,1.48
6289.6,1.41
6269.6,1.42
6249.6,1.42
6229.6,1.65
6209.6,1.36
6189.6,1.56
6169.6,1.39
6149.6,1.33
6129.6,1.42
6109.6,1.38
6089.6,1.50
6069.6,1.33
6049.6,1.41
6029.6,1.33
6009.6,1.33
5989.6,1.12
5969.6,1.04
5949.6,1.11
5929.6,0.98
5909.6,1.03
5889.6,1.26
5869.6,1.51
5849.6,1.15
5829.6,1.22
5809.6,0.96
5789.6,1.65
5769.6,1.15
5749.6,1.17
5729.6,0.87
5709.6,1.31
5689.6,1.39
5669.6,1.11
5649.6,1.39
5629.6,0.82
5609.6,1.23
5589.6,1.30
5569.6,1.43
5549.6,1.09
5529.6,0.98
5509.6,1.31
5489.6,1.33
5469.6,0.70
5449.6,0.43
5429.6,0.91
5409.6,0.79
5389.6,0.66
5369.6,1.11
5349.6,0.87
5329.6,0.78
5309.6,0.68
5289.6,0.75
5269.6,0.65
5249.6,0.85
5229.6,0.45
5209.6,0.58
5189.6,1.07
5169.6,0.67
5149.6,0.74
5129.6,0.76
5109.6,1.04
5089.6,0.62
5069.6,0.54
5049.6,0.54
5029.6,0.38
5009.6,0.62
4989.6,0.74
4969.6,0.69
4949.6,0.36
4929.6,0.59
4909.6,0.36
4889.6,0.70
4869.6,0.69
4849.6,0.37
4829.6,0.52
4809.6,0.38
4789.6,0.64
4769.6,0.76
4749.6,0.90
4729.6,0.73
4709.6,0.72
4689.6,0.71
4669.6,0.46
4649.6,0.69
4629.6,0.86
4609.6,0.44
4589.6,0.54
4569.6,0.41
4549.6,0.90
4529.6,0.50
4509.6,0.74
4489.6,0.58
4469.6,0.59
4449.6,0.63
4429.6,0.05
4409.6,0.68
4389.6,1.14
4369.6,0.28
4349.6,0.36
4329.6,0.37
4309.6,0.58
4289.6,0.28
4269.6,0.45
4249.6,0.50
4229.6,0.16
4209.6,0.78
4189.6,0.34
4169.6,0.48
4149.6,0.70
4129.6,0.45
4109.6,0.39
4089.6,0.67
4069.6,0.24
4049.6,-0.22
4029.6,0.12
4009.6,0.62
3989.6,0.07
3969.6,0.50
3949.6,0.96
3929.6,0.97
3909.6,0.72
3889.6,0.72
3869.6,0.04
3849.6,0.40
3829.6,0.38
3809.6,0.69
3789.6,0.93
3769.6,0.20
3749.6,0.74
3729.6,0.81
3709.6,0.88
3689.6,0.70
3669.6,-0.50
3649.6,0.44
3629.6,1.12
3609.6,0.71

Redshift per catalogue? 0.373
